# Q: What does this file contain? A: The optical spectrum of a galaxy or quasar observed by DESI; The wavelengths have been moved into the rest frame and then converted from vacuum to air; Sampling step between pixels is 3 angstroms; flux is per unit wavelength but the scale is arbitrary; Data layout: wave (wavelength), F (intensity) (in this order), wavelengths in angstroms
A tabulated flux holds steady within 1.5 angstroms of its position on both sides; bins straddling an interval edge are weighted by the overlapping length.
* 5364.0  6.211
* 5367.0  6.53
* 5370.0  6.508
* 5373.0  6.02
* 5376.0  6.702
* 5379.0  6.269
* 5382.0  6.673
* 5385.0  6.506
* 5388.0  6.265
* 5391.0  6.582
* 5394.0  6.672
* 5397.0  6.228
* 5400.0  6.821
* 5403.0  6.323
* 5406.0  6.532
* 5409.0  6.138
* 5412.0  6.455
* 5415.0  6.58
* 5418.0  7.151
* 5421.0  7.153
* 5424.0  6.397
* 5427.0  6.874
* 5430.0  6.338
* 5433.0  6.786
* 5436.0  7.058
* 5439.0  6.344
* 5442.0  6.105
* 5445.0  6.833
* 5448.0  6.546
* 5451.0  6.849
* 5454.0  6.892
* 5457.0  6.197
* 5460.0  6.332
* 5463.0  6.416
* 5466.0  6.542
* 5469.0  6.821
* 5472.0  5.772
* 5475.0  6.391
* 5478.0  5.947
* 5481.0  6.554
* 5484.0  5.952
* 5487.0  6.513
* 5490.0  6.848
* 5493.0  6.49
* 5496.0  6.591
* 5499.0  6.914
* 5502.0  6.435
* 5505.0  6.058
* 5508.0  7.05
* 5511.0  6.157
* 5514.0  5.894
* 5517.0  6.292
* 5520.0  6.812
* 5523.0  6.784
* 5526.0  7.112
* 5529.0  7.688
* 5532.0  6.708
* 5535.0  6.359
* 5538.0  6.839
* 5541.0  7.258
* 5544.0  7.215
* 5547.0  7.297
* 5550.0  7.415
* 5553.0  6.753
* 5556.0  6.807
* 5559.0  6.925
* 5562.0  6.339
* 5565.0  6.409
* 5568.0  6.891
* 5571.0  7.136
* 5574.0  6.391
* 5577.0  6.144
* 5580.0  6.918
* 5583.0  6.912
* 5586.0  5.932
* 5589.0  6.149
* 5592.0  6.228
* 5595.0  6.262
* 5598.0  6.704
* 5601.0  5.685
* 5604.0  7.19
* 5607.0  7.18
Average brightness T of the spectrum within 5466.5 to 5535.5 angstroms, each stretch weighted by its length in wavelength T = 6.53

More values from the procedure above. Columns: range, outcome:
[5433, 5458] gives 6.62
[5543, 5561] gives 7.04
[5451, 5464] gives 6.51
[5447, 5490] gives 6.42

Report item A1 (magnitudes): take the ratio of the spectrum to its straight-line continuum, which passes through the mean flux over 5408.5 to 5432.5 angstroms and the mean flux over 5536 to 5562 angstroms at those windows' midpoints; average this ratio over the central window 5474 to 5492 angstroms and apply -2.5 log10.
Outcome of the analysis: 0.08 mag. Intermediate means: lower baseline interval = 6.66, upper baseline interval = 7.01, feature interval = 6.37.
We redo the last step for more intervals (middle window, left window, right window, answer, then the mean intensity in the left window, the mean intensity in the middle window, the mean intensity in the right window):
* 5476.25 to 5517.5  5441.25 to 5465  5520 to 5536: 0.06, 6.53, 6.41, 6.94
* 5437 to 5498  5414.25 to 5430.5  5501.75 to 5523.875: 0.02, 6.78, 6.46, 6.43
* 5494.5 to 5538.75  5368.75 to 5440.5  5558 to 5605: -0.02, 6.56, 6.64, 6.5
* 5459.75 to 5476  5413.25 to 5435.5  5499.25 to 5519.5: 0.03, 6.76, 6.38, 6.38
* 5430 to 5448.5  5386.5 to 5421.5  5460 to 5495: -0.02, 6.56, 6.59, 6.39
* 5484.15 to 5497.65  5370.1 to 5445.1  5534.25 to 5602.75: 0.01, 6.55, 6.55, 6.66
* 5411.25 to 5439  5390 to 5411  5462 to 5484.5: -0.05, 6.47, 6.74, 6.31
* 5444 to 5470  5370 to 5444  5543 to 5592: 0.00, 6.54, 6.59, 6.71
